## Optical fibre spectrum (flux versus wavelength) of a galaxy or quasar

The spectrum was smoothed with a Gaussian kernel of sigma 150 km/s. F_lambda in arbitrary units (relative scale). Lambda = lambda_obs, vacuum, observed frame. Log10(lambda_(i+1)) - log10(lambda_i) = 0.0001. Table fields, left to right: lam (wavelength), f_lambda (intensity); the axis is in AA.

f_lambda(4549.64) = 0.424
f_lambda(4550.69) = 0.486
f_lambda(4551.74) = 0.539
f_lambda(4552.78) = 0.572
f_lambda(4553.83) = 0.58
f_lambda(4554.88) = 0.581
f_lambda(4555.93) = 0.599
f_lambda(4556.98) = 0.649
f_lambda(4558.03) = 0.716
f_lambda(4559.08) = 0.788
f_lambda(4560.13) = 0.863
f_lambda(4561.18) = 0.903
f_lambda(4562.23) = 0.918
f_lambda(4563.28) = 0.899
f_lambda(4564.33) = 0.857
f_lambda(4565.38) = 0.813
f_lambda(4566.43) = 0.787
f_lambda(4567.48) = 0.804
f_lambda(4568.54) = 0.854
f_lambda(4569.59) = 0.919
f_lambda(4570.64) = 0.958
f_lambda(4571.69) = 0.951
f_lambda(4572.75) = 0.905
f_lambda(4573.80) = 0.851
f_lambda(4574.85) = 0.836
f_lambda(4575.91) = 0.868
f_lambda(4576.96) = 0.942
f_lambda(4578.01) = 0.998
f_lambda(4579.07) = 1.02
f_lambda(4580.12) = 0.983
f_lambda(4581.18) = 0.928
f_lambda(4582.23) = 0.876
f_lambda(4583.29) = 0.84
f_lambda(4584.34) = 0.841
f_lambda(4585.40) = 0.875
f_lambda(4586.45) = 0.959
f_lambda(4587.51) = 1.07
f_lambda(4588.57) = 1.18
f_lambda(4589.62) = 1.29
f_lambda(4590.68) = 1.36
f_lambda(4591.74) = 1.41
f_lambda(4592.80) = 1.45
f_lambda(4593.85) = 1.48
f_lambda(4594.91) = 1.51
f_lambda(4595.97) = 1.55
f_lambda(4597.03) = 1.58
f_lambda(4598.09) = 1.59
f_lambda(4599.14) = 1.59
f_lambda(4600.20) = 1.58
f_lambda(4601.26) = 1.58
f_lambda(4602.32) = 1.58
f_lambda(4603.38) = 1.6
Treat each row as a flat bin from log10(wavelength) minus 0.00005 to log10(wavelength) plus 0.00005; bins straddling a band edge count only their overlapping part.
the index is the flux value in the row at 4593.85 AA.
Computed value 1.48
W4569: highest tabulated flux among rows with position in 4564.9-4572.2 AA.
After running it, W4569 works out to 0.958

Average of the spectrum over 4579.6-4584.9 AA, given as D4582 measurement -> 0.893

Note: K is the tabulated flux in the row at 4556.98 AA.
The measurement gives 0.649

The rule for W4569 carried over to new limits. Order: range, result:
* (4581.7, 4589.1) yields 1.18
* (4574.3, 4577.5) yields 0.942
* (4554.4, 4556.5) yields 0.599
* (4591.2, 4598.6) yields 1.59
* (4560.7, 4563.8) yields 0.918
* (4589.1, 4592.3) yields 1.41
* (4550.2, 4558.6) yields 0.716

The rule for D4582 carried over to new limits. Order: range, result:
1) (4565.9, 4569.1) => 0.815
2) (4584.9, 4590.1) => 1.08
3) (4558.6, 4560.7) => 0.828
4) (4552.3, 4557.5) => 0.596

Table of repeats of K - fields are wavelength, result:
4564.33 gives 0.857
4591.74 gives 1.41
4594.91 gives 1.51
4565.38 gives 0.813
